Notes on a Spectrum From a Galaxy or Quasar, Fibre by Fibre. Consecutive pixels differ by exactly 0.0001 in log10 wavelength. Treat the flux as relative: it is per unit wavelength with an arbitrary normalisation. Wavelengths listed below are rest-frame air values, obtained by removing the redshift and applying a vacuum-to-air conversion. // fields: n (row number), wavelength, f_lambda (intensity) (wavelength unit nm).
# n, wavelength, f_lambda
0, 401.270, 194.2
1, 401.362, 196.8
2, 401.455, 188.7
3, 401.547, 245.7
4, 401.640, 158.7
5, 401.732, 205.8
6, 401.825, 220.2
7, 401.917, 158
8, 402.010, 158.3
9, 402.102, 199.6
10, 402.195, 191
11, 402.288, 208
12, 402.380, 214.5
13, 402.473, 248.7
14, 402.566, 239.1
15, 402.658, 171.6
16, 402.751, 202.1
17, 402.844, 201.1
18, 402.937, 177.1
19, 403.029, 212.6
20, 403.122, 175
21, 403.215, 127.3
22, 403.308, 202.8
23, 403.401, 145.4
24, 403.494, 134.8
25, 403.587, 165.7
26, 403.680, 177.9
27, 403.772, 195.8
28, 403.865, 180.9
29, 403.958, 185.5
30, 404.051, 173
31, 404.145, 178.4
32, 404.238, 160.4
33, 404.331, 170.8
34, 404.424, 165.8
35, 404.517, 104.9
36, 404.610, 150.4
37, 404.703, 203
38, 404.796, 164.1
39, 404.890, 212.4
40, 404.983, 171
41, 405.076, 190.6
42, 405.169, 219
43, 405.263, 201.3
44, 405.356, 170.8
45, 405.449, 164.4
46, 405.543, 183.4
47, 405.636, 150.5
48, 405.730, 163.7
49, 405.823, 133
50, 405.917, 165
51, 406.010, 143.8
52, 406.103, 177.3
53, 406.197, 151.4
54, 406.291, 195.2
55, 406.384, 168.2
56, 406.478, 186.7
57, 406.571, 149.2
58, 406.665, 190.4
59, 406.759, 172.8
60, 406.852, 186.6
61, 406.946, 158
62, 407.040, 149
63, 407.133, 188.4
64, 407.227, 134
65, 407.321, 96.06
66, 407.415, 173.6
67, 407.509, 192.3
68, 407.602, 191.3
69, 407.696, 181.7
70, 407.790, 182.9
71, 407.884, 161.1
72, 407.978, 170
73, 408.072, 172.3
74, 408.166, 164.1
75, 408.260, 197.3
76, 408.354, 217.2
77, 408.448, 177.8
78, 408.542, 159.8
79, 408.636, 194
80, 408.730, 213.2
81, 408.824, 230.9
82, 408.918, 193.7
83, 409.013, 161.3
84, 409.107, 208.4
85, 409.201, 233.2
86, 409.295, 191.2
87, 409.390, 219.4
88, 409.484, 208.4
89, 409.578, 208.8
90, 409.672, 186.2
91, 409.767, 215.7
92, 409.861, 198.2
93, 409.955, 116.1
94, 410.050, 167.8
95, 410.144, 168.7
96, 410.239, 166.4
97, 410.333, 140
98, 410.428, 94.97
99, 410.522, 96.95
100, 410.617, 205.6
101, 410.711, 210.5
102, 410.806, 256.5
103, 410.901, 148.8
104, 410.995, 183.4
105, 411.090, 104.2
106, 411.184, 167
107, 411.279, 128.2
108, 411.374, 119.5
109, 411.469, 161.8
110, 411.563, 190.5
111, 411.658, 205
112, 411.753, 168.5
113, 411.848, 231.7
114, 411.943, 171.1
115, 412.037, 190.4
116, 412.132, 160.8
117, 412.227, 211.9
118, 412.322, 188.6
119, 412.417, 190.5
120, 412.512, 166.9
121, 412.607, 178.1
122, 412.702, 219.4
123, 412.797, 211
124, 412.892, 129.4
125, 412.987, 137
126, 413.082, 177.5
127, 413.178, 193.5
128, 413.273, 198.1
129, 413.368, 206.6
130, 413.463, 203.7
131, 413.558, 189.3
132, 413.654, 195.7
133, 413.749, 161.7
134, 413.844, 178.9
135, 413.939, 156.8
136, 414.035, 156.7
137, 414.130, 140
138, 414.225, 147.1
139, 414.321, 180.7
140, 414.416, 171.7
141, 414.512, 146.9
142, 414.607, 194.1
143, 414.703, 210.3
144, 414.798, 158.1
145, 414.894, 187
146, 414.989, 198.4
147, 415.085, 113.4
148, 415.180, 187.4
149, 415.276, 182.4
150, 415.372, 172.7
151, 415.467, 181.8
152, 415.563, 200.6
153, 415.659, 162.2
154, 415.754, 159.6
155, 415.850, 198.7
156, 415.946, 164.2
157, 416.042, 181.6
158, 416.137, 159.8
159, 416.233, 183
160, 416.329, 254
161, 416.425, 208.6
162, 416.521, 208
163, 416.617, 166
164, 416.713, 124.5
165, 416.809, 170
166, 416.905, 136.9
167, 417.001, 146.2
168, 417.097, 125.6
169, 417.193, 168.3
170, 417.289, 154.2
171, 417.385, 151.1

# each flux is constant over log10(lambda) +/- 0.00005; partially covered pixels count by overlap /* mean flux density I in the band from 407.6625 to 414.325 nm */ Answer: 179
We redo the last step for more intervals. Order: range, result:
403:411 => 176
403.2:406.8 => 171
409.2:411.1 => 177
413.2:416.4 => 179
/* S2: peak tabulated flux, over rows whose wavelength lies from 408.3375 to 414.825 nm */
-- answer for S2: 256.5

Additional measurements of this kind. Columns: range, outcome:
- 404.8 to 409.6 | 233.2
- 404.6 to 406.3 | 219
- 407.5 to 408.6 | 217.2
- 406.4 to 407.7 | 192.3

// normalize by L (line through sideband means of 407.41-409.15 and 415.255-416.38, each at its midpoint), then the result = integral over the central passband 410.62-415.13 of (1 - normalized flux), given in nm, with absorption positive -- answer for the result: 0.19 nm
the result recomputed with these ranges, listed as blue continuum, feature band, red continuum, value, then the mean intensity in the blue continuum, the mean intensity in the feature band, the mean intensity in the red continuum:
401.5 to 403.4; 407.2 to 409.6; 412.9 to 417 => -0.010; 195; 186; 175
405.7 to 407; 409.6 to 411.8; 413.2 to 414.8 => 0.090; 167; 166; 177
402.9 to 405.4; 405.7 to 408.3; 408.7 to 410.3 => 0.235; 175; 168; 193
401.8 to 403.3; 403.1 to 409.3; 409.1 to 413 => 0.402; 194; 175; 178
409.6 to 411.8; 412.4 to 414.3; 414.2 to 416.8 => -0.047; 166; 177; 178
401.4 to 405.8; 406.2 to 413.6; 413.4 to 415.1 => -0.067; 182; 178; 173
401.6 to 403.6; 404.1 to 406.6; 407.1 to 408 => 0.080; 188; 170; 167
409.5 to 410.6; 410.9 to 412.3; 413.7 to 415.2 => -0.052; 163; 171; 168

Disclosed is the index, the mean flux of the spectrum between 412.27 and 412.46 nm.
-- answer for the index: 190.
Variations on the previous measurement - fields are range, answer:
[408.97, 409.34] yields 199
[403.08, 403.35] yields 167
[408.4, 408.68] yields 177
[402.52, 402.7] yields 207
